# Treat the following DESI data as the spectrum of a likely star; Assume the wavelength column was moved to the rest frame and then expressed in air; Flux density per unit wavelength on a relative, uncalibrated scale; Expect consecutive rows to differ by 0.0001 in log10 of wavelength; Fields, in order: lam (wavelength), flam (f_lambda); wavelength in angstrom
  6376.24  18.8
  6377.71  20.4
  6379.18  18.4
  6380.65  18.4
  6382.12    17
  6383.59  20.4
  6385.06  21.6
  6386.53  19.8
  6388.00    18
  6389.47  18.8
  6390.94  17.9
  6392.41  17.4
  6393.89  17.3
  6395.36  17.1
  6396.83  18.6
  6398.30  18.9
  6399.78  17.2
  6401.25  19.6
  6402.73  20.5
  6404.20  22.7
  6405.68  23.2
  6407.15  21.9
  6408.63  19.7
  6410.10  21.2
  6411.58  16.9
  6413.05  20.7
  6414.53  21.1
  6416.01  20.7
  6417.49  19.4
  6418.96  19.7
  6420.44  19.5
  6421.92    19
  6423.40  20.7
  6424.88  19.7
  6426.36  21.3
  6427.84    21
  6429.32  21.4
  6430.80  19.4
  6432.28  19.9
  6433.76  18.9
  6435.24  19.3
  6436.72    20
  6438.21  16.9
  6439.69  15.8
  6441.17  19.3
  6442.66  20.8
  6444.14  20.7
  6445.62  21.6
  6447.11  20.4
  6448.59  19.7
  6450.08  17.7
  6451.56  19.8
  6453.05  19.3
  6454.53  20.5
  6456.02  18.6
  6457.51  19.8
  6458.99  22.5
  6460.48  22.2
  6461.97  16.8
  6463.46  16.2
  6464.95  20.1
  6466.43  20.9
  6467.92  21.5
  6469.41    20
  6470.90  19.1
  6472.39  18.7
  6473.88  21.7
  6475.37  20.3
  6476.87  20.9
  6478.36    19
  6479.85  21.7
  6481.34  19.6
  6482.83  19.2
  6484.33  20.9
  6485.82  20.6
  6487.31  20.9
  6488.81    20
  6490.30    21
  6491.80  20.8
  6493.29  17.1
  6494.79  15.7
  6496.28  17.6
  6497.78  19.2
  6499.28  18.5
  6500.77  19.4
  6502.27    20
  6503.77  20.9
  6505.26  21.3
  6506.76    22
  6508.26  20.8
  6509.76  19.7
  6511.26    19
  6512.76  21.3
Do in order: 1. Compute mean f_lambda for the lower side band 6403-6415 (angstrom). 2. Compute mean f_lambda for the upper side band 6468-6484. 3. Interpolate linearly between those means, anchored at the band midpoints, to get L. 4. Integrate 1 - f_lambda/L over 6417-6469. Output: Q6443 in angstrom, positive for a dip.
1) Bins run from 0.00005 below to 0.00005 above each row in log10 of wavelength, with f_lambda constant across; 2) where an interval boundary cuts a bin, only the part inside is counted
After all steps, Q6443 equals 1.95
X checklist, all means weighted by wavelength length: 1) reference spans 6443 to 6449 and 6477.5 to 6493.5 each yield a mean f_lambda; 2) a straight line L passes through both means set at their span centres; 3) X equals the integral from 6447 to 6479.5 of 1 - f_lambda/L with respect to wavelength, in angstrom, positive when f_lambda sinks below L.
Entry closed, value 1.03 angstrom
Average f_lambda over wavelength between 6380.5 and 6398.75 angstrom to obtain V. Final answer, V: 18.6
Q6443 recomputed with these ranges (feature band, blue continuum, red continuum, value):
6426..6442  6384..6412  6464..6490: 0.4 angstrom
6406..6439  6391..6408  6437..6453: -1.0 angstrom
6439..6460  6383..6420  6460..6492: 0.1 angstrom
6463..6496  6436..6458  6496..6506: -0.5 angstrom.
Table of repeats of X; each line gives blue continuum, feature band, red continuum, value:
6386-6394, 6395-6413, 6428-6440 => -1.3 angstrom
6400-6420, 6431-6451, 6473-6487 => 1.1 angstrom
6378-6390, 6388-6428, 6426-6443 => -0.8 angstrom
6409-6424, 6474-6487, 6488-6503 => -0.9 angstrom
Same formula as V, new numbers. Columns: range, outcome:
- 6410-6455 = 19.7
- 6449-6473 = 19.6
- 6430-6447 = 19.4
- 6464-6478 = 20.3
